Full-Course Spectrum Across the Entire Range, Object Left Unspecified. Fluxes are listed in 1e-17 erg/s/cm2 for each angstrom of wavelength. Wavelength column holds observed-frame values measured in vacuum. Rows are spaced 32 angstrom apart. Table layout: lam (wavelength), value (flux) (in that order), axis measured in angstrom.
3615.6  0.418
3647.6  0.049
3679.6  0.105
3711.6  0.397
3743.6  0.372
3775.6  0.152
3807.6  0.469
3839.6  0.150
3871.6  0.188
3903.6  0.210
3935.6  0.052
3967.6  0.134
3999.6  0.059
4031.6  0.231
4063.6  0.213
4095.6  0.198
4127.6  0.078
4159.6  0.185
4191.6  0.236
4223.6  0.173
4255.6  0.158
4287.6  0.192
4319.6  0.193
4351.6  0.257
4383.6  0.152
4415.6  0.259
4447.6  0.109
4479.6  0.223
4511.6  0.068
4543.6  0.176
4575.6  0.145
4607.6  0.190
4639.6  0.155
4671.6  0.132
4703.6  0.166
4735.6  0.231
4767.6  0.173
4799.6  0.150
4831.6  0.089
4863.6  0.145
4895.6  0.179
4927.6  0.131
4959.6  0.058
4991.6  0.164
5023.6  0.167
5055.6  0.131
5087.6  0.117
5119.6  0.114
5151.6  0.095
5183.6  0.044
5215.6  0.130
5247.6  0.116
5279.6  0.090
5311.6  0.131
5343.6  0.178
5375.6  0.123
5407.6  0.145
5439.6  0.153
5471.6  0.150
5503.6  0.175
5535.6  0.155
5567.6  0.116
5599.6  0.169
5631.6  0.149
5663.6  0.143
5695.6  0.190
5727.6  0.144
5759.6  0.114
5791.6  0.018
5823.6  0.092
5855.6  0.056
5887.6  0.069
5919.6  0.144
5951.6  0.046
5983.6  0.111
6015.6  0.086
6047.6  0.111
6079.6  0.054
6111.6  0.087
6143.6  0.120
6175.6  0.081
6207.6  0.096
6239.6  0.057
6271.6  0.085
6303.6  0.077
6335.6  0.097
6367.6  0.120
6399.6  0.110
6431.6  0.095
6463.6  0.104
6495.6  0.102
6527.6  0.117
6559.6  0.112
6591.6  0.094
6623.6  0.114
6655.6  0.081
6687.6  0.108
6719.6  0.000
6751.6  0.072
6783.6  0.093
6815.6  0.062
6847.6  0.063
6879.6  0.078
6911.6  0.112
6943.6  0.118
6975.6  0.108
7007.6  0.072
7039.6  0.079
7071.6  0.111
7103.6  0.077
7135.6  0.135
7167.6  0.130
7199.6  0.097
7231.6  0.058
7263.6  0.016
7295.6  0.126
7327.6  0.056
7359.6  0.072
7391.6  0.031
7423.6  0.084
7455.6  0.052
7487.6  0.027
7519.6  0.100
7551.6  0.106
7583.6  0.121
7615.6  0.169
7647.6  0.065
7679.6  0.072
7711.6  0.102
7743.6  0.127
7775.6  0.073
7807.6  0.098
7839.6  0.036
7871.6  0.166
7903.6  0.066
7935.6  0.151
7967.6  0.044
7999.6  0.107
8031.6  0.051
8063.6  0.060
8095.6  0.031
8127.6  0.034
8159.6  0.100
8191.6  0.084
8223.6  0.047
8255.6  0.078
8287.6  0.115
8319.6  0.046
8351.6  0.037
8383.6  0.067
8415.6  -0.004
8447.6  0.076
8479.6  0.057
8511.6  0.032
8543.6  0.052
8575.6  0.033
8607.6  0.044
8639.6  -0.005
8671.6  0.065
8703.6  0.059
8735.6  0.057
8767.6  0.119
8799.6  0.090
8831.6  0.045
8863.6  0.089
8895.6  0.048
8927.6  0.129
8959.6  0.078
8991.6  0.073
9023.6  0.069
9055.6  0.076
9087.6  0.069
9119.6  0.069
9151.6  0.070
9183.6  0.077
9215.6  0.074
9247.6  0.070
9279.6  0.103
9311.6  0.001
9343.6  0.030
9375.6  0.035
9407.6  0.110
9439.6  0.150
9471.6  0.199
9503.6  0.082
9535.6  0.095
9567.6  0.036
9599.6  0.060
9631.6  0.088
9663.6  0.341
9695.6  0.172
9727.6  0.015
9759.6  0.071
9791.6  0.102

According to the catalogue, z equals 1.594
